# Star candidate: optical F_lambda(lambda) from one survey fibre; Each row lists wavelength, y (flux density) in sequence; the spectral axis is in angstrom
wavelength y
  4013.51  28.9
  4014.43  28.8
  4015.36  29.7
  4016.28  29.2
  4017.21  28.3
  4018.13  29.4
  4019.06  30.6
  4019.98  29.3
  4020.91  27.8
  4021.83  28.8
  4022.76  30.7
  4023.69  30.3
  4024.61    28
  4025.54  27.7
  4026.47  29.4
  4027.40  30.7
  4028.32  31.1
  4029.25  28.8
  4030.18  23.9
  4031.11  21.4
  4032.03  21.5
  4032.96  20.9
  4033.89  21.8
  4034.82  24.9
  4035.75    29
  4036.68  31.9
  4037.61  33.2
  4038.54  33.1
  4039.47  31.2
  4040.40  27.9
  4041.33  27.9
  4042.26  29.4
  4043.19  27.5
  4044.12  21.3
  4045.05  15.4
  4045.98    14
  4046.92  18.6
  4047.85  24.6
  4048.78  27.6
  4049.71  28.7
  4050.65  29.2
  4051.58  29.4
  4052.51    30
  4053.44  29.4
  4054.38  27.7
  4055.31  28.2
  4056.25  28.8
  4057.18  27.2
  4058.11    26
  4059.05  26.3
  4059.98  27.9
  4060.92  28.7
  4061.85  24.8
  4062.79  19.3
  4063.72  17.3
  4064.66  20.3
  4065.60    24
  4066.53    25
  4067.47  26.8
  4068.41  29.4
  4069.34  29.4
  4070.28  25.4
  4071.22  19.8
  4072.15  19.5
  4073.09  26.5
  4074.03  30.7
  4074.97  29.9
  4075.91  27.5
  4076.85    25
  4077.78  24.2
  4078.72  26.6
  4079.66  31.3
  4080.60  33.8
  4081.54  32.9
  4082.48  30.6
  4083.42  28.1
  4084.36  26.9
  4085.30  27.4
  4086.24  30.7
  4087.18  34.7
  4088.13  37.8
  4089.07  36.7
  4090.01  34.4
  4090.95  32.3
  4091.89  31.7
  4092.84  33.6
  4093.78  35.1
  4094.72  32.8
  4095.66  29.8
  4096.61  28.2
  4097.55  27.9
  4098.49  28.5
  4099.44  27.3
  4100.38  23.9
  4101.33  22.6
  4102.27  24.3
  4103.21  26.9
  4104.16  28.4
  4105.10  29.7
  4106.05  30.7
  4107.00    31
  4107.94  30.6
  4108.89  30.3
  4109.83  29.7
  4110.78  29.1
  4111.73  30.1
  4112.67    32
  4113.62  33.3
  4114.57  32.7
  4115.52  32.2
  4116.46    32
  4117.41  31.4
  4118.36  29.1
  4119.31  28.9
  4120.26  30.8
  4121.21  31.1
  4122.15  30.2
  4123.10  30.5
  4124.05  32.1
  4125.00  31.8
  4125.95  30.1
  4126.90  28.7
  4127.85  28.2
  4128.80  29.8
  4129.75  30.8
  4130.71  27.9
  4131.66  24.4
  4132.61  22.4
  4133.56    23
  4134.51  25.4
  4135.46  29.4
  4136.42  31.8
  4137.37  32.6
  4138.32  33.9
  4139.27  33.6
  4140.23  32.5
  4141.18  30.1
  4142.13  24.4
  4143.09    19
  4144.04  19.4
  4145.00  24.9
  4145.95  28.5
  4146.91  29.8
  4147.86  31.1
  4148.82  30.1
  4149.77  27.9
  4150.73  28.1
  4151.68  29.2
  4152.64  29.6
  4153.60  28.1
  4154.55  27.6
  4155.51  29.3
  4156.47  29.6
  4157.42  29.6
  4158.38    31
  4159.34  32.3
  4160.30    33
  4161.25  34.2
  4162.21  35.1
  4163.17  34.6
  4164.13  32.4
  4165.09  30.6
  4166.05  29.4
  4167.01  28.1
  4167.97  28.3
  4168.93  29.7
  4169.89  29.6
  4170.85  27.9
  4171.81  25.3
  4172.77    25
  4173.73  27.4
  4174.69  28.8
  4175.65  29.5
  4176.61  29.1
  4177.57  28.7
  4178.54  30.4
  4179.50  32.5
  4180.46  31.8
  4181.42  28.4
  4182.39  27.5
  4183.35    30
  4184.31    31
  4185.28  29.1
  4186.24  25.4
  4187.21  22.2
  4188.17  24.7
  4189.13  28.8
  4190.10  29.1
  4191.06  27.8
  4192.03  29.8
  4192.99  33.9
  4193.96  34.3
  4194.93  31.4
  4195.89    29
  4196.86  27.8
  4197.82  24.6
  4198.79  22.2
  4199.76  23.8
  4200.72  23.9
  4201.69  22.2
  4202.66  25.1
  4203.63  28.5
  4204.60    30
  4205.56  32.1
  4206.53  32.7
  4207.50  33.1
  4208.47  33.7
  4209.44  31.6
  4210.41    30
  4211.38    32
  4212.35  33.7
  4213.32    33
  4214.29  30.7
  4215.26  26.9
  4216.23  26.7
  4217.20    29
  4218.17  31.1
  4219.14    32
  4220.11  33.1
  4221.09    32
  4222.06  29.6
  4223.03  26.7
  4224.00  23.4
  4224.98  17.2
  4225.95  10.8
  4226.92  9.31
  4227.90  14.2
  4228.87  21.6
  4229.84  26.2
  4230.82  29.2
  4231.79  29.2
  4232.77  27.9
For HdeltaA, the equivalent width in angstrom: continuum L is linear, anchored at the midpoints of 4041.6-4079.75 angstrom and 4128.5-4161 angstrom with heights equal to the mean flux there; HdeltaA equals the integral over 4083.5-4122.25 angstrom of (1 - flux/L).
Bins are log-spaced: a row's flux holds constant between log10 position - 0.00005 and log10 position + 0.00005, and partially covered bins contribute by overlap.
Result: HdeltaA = -4.8 angstrom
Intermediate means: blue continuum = 25.5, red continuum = 28.6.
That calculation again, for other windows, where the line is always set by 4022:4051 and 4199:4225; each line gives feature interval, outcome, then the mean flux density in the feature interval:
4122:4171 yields -1.9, 29.3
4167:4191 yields 0.3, 28.3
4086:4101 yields -2.3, 31.5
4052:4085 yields 0.3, 26.7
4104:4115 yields -1.2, 30.7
